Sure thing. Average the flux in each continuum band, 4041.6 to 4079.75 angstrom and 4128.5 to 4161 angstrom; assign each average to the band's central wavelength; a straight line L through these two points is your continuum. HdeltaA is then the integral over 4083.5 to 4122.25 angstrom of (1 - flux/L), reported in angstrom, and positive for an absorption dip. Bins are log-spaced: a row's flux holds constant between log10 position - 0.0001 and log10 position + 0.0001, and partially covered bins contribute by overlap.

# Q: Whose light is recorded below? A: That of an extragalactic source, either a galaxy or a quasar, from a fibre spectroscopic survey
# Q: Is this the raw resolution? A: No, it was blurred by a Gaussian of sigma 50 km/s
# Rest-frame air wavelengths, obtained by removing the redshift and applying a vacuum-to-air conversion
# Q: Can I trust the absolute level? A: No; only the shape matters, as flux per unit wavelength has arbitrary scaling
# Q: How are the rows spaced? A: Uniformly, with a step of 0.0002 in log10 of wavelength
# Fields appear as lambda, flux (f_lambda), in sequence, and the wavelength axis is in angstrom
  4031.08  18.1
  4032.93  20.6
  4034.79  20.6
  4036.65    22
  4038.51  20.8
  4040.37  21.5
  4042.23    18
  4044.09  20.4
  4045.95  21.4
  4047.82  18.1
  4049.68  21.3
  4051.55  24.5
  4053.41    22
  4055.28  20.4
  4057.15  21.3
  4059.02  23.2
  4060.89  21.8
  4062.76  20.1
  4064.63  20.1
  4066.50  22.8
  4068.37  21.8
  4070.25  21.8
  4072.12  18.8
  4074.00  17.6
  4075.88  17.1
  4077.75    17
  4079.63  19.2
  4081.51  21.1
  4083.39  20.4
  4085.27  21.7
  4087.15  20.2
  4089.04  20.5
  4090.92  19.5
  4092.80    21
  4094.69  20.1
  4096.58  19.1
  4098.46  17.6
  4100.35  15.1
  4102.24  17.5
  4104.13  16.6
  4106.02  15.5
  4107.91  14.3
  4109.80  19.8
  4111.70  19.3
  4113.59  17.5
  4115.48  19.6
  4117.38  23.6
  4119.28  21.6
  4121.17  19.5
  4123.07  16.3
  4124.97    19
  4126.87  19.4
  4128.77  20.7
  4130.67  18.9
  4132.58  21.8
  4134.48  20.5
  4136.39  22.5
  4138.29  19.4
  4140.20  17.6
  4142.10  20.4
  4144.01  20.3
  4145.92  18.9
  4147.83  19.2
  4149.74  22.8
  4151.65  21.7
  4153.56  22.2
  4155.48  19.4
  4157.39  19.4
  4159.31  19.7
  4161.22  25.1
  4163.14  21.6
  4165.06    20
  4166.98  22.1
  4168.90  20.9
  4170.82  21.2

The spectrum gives 2.73 angstrom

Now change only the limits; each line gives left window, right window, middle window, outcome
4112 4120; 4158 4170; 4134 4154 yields 0.57 angstrom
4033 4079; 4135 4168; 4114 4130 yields 0.63 angstrom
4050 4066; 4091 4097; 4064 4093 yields 1.04 angstrom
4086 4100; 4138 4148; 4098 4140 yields 1.10 angstrom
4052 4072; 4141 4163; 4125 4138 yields 0.33 angstrom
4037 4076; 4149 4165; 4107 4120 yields 1.09 angstrom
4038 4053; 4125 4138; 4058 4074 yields -0.28 angstrom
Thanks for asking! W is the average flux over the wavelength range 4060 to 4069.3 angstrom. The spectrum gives 21.3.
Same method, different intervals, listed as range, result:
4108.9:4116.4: 19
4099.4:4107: 16.2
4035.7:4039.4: 21.4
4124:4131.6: 19.5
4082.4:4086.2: 21.1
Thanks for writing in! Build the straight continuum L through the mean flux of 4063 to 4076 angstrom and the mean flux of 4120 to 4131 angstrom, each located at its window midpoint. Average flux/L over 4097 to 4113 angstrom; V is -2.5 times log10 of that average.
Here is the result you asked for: 0.14 mag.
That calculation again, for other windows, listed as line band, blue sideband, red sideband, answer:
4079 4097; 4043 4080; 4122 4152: 0.00 mag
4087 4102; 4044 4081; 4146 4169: 0.09 mag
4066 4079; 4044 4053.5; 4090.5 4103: 0.03 mag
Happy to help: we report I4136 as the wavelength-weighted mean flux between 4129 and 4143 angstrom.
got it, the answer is 20.2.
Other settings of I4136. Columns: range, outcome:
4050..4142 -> 19.7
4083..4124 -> 18.9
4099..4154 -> 19.3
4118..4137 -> 20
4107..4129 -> 19.2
